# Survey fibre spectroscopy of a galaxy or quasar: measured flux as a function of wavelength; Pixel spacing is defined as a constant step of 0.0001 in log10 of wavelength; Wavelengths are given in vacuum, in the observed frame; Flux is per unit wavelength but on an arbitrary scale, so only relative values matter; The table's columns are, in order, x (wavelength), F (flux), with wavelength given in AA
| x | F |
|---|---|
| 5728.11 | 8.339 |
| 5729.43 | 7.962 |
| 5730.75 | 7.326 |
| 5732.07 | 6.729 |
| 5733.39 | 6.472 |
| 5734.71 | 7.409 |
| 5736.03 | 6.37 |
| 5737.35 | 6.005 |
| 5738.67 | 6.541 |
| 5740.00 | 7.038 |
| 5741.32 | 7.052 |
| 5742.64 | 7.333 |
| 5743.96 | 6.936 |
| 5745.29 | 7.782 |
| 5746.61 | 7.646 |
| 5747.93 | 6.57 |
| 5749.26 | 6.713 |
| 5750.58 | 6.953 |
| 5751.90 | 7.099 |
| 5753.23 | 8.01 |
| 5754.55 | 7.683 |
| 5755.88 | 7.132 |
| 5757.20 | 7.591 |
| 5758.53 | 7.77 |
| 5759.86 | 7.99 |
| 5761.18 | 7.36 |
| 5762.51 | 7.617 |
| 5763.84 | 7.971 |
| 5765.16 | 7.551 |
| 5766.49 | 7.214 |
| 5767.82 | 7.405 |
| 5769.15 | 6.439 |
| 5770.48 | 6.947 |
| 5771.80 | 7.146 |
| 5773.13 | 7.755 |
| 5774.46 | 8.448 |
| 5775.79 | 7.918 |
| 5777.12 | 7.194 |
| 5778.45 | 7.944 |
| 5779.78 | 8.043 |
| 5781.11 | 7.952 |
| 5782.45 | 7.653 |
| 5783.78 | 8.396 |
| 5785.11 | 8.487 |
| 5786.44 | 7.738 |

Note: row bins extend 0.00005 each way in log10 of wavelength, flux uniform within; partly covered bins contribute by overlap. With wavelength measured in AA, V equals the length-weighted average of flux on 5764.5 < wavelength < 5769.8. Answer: 7.15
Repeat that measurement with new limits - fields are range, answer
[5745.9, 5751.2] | 6.98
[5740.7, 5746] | 7.28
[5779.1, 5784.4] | 8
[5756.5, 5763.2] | 7.66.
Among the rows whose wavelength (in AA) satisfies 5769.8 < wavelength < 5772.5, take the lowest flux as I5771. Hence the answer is 6.947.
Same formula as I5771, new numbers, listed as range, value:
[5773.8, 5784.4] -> 7.194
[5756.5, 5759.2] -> 7.591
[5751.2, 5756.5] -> 7.099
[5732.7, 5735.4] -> 6.472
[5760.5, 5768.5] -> 7.214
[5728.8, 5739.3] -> 6.005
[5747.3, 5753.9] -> 6.57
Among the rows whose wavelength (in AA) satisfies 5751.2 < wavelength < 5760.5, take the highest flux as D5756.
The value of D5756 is 8.01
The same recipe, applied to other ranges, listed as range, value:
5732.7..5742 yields 7.409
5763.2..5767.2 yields 7.971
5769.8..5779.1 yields 8.448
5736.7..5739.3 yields 6.541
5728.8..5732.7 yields 7.962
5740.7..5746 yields 7.782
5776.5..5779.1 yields 7.944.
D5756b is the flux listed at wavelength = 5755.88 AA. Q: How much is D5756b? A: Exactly 7.132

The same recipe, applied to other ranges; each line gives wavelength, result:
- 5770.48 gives 6.947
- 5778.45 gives 7.944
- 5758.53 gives 7.77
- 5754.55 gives 7.683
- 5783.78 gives 8.396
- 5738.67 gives 6.541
